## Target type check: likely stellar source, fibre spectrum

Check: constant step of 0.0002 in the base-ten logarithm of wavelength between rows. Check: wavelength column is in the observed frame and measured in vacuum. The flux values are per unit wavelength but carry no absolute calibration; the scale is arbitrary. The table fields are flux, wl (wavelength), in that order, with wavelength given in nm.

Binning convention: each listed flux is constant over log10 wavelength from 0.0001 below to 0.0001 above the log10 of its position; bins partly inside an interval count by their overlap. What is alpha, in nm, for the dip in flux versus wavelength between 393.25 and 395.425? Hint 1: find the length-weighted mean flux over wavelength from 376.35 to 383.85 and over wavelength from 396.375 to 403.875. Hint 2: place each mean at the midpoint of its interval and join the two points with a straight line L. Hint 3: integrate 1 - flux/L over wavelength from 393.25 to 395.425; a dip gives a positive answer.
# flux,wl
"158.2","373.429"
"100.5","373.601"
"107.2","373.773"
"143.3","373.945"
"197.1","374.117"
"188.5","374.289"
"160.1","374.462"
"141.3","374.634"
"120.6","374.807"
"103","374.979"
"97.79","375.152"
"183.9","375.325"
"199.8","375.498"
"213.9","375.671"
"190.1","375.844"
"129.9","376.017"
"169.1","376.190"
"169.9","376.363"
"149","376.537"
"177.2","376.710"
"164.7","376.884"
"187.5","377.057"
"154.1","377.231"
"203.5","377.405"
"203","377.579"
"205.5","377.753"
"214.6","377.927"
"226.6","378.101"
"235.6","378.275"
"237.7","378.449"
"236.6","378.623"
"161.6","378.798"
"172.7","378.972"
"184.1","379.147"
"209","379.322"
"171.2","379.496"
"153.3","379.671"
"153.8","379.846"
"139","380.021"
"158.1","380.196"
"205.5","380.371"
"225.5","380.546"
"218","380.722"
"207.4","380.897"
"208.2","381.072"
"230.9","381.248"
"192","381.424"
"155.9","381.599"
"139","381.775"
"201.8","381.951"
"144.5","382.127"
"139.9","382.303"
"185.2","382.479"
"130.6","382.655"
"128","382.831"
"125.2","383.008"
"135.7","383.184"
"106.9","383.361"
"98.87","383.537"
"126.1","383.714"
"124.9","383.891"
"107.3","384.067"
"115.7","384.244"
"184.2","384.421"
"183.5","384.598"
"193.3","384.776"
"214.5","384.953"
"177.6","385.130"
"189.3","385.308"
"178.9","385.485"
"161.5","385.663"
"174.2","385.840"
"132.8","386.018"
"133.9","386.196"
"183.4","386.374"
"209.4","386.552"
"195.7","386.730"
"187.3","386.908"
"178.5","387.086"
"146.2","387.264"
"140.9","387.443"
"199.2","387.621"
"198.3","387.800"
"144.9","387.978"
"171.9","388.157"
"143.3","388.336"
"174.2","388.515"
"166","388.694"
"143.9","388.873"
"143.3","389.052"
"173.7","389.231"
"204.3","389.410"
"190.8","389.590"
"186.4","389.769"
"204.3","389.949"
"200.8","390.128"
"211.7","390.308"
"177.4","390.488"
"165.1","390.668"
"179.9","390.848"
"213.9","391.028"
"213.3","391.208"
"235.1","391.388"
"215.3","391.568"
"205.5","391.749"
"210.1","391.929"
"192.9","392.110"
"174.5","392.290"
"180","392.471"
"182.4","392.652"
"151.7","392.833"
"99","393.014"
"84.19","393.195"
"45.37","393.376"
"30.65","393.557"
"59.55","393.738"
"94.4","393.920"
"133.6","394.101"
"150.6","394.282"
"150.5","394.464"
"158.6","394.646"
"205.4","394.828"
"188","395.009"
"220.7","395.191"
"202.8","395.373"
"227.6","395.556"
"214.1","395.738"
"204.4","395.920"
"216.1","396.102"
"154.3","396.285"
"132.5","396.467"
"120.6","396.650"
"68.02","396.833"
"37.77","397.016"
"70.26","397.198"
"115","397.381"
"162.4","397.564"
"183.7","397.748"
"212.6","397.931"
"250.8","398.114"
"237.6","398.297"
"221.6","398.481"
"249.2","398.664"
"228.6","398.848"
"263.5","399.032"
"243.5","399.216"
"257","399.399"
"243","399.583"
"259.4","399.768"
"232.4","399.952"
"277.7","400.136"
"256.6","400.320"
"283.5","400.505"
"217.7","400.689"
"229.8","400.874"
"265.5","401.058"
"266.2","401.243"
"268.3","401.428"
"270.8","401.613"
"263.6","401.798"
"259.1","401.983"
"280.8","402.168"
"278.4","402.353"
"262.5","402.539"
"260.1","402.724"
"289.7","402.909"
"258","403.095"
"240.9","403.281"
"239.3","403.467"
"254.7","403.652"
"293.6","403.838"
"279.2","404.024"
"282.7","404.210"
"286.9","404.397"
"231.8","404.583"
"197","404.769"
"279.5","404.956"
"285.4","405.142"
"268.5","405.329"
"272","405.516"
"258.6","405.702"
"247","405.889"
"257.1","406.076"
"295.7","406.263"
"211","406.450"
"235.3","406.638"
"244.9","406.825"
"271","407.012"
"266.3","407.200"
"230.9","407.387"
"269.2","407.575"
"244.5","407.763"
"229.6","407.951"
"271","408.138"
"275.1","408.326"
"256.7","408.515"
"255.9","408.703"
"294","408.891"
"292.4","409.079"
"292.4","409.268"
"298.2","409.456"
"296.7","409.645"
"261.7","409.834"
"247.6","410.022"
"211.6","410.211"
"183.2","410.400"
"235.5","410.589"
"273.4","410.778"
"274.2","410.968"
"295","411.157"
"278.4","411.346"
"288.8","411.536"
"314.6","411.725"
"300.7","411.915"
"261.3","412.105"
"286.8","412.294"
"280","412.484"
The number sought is 0.80 nm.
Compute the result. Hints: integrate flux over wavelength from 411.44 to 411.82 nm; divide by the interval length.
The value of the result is 302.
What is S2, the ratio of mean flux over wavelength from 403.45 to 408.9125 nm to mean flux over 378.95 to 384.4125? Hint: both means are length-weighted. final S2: 1.6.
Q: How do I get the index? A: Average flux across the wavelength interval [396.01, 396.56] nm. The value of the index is 168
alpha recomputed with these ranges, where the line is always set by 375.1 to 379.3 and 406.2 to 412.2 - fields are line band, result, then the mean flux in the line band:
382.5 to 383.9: 0.533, 125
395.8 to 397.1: 0.543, 136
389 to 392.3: 0.360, 196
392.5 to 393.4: 0.411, 122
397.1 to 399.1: 0.333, 198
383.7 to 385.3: 0.338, 162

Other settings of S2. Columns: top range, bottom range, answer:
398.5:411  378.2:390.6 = 1.50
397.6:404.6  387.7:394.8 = 1.56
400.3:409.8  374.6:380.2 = 1.49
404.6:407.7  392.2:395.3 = 1.87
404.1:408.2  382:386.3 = 1.70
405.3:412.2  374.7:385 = 1.54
